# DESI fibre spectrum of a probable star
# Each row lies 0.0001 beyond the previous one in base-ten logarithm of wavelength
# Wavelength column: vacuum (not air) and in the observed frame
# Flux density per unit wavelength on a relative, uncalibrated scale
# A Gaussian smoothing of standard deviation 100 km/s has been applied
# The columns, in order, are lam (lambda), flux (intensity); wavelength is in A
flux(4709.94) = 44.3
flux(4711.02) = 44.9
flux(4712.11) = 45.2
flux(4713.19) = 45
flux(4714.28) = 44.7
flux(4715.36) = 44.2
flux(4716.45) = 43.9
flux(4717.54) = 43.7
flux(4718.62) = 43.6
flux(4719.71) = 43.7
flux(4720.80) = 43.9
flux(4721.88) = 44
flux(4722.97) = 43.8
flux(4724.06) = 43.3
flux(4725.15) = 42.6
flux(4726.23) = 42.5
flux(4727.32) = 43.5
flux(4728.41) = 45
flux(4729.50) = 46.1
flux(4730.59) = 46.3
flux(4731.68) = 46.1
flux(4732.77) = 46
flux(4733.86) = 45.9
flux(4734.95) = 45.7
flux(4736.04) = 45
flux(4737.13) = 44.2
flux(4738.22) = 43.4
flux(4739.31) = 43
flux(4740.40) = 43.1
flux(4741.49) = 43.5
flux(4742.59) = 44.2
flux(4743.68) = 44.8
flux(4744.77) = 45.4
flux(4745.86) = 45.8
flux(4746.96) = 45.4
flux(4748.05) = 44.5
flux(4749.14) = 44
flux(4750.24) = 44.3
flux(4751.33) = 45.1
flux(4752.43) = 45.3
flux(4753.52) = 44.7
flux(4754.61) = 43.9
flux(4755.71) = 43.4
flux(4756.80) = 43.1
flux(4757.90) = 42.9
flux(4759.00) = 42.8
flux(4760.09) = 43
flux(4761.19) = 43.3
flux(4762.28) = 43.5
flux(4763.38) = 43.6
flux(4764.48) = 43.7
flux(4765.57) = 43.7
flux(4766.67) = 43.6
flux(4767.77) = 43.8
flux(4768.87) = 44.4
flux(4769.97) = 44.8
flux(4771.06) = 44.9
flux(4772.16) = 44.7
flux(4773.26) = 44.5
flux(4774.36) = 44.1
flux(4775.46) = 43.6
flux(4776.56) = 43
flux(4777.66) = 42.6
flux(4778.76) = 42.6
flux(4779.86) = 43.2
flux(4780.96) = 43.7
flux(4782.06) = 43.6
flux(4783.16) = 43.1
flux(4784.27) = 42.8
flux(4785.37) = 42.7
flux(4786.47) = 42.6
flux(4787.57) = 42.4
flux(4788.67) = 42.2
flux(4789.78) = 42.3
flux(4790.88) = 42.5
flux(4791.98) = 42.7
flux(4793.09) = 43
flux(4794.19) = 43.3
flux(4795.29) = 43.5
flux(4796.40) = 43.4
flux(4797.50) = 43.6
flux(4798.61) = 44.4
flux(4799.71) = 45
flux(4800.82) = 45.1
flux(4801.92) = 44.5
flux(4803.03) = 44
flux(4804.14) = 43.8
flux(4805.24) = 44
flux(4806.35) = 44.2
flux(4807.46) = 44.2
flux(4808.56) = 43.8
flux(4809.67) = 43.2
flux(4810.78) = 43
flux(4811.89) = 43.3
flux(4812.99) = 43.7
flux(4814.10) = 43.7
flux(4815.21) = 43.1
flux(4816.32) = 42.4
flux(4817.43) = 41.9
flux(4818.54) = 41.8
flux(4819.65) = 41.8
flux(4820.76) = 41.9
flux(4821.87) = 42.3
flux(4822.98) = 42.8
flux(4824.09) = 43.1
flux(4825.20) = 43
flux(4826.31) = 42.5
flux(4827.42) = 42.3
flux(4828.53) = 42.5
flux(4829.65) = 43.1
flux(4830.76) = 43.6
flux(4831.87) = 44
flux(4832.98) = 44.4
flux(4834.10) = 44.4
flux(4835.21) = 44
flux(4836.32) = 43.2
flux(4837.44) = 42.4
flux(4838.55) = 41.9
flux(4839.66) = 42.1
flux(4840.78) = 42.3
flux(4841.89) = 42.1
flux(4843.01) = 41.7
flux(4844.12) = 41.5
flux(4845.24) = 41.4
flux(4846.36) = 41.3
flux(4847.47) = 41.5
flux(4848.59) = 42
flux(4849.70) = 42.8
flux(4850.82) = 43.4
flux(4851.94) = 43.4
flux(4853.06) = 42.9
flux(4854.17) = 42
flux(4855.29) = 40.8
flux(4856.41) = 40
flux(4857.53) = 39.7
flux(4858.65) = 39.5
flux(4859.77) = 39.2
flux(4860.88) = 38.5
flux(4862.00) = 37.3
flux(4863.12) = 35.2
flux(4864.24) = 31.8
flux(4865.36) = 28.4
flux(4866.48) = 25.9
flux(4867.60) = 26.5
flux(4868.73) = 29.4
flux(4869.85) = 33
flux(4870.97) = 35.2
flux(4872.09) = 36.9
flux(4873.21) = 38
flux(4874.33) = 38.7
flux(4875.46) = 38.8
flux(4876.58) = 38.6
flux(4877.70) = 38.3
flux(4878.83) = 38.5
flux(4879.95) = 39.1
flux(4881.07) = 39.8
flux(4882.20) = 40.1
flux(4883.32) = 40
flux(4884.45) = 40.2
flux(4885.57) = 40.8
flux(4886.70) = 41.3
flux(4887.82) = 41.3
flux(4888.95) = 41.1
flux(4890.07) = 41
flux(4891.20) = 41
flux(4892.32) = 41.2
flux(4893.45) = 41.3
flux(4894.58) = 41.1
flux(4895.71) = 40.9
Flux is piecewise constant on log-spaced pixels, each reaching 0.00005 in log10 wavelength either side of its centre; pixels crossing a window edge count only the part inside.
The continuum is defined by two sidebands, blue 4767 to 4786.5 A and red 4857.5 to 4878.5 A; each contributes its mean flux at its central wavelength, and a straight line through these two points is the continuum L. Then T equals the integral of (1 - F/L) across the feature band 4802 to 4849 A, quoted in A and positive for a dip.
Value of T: -4.58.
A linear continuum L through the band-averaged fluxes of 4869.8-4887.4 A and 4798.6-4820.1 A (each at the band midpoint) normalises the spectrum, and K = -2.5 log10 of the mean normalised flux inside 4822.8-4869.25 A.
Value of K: 0.02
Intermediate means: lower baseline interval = 43.5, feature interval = 40.2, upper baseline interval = 38.8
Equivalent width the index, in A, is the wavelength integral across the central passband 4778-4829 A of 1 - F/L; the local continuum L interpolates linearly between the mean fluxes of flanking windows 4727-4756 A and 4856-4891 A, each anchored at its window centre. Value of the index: -2.4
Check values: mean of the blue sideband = 44.7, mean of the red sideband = 37.2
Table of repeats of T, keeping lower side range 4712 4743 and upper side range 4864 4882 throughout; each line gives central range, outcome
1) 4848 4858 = -1.6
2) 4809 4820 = -1.2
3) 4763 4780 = -1.0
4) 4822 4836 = -2.0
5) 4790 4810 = -2.1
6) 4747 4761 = -0.4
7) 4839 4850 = -1.5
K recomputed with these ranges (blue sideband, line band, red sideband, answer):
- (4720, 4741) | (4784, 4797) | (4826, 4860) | 0.01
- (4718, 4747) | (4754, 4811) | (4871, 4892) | -0.02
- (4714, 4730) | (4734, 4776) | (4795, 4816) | -0.01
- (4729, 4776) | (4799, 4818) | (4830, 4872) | -0.06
